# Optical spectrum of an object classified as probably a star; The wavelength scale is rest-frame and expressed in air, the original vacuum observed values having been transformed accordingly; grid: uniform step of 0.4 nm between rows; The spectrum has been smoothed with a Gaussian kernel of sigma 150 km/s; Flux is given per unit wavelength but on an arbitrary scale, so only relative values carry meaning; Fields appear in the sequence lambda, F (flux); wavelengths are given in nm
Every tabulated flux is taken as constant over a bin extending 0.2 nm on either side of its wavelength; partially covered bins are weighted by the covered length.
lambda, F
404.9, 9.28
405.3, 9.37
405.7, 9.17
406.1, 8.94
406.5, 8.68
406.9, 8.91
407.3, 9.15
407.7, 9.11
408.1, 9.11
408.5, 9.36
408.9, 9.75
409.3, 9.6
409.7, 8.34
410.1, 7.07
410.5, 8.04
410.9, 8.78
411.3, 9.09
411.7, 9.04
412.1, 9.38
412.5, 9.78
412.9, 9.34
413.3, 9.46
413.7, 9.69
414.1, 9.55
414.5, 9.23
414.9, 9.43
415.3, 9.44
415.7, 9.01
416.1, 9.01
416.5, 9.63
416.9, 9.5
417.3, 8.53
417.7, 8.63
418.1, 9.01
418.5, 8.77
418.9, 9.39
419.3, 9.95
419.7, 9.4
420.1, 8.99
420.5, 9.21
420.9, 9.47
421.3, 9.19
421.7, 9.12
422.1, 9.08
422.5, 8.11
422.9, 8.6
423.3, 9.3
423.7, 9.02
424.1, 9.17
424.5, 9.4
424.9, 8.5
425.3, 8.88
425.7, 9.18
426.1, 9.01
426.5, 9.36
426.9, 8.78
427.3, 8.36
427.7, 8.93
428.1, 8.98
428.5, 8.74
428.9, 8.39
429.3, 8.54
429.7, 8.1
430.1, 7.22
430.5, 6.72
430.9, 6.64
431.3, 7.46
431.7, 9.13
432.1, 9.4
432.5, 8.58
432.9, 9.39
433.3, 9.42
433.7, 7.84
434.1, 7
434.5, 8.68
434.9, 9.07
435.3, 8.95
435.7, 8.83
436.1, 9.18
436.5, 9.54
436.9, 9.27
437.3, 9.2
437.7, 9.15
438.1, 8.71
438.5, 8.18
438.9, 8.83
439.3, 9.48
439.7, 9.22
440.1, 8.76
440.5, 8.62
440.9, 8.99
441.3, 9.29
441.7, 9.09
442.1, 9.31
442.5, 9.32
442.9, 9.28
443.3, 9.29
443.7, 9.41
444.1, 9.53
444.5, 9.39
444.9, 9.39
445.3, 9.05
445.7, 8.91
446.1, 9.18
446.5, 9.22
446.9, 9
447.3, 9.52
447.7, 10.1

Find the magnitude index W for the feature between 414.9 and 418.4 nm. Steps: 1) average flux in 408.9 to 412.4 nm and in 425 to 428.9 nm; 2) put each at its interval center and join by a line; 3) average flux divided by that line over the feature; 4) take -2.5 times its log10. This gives -0.04 mag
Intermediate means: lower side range 8.76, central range 9.1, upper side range 8.88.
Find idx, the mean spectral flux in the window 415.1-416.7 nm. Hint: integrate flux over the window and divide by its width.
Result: 9.27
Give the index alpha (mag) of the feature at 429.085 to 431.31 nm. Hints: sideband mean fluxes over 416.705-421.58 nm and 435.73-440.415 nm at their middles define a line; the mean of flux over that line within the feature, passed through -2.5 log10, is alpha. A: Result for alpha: 0.22 mag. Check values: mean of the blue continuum 9.17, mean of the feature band 7.45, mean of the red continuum 9.03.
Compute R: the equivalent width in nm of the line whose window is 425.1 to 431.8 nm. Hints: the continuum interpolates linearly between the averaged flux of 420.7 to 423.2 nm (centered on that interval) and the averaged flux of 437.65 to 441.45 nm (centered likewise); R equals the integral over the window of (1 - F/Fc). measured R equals 0.42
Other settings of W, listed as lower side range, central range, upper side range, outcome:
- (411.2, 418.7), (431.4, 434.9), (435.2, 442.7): 0.05 mag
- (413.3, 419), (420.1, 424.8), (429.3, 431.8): -0.07 mag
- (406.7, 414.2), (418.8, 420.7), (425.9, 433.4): -0.07 mag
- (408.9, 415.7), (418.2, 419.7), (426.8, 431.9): -0.08 mag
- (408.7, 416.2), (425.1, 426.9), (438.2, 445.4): 0.01 mag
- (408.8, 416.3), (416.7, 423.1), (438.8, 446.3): 0.01 mag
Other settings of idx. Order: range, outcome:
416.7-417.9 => 8.89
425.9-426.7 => 9.19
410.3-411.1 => 8.41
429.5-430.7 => 7.35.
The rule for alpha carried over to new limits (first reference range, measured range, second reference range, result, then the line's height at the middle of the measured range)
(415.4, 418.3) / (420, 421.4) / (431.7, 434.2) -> -0.031 mag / 8.98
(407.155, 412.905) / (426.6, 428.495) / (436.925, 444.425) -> 0.032 mag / 9.05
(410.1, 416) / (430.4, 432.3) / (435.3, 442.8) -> 0.147 mag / 9.08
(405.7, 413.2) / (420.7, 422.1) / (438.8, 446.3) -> -0.021 mag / 9.05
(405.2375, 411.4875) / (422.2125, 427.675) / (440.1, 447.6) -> 0.017 mag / 9.04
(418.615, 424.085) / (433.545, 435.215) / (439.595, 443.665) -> 0.115 mag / 9.13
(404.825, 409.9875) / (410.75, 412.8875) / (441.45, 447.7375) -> -0.014 mag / 9.12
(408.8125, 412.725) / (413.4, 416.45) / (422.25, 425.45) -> -0.058 mag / 8.87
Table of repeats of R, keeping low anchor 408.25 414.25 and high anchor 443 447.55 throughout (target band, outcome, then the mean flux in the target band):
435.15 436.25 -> 0.03 nm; 8.98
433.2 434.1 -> 0.10 nm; 8.18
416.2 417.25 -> -0.03 nm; 9.36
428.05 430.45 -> 0.26 nm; 8.19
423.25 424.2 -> 0.00 nm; 9.14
